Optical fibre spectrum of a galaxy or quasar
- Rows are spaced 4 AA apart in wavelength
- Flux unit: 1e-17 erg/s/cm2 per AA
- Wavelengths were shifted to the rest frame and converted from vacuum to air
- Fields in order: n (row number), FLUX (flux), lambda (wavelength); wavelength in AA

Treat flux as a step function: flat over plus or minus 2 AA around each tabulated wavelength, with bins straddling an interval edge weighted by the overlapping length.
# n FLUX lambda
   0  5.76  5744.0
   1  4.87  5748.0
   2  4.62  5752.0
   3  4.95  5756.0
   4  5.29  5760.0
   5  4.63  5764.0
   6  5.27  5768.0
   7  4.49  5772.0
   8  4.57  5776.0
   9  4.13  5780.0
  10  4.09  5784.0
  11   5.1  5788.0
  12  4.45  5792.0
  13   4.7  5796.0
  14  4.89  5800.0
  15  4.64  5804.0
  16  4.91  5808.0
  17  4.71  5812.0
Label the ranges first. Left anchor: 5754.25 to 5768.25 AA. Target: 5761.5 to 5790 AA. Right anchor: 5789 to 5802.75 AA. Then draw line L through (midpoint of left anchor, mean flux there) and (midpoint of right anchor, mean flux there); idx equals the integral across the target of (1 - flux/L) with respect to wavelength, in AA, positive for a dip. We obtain 1.52 AA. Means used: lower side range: 5.01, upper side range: 4.71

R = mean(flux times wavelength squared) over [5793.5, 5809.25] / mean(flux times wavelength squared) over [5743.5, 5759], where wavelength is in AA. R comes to 1.0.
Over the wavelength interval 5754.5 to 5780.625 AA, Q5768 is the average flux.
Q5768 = 4.79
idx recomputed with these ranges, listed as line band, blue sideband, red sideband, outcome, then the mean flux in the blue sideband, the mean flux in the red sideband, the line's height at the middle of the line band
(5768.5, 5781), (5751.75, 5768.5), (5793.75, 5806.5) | 0.92 AA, 4.96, 4.74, 4.88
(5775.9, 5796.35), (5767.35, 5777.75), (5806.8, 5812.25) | 1.17 AA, 4.72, 4.83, 4.76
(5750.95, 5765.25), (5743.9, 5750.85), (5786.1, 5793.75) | 0.35 AA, 5.11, 4.78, 5.03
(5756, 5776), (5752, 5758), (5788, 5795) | -0.41 AA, 4.84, 4.67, 4.79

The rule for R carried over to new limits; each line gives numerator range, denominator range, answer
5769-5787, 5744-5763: 0.89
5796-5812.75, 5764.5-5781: 1.04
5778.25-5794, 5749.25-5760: 0.92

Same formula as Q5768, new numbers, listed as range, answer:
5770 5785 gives 4.34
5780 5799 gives 4.55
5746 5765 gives 4.88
